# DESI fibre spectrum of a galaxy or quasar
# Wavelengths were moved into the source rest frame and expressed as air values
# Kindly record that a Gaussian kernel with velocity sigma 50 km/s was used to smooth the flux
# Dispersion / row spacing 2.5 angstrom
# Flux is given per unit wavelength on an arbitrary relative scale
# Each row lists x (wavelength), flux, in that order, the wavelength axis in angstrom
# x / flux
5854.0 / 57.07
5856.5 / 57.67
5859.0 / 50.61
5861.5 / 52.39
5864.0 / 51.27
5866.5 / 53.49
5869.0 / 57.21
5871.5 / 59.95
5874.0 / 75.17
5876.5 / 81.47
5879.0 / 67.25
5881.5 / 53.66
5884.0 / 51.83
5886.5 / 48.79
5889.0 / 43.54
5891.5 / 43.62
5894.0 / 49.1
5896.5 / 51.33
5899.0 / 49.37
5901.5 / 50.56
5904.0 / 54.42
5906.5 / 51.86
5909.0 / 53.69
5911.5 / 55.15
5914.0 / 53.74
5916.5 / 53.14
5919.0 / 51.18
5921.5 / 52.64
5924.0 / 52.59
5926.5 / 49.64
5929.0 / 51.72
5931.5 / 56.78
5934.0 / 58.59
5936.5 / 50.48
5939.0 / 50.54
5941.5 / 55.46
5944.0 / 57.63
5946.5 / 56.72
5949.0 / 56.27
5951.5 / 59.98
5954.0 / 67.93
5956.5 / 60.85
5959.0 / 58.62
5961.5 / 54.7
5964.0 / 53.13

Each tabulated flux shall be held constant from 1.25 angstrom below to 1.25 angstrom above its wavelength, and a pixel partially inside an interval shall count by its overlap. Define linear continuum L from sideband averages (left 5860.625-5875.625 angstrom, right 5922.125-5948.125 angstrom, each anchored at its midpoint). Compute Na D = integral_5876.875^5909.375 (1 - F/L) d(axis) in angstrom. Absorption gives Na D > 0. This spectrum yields 2.8 angstrom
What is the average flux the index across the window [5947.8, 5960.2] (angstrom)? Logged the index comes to 60.8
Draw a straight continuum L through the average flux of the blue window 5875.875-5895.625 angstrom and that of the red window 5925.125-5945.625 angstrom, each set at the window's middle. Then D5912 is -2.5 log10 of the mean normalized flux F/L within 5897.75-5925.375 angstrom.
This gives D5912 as 0.03 mag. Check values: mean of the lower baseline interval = 54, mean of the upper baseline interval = 53.9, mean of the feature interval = 52.6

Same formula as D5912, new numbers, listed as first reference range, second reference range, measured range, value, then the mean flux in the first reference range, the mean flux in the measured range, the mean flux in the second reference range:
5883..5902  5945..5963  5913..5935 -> 0.01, 48.4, 53.3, 59.2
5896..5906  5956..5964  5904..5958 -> -0.02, 51.5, 55.1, 57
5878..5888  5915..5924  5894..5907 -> 0.05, 54.8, 51.3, 52.4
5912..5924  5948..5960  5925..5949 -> 0.05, 52.8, 54.3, 60.9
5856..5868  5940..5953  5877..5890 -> -0.02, 52.9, 54.8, 57.3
